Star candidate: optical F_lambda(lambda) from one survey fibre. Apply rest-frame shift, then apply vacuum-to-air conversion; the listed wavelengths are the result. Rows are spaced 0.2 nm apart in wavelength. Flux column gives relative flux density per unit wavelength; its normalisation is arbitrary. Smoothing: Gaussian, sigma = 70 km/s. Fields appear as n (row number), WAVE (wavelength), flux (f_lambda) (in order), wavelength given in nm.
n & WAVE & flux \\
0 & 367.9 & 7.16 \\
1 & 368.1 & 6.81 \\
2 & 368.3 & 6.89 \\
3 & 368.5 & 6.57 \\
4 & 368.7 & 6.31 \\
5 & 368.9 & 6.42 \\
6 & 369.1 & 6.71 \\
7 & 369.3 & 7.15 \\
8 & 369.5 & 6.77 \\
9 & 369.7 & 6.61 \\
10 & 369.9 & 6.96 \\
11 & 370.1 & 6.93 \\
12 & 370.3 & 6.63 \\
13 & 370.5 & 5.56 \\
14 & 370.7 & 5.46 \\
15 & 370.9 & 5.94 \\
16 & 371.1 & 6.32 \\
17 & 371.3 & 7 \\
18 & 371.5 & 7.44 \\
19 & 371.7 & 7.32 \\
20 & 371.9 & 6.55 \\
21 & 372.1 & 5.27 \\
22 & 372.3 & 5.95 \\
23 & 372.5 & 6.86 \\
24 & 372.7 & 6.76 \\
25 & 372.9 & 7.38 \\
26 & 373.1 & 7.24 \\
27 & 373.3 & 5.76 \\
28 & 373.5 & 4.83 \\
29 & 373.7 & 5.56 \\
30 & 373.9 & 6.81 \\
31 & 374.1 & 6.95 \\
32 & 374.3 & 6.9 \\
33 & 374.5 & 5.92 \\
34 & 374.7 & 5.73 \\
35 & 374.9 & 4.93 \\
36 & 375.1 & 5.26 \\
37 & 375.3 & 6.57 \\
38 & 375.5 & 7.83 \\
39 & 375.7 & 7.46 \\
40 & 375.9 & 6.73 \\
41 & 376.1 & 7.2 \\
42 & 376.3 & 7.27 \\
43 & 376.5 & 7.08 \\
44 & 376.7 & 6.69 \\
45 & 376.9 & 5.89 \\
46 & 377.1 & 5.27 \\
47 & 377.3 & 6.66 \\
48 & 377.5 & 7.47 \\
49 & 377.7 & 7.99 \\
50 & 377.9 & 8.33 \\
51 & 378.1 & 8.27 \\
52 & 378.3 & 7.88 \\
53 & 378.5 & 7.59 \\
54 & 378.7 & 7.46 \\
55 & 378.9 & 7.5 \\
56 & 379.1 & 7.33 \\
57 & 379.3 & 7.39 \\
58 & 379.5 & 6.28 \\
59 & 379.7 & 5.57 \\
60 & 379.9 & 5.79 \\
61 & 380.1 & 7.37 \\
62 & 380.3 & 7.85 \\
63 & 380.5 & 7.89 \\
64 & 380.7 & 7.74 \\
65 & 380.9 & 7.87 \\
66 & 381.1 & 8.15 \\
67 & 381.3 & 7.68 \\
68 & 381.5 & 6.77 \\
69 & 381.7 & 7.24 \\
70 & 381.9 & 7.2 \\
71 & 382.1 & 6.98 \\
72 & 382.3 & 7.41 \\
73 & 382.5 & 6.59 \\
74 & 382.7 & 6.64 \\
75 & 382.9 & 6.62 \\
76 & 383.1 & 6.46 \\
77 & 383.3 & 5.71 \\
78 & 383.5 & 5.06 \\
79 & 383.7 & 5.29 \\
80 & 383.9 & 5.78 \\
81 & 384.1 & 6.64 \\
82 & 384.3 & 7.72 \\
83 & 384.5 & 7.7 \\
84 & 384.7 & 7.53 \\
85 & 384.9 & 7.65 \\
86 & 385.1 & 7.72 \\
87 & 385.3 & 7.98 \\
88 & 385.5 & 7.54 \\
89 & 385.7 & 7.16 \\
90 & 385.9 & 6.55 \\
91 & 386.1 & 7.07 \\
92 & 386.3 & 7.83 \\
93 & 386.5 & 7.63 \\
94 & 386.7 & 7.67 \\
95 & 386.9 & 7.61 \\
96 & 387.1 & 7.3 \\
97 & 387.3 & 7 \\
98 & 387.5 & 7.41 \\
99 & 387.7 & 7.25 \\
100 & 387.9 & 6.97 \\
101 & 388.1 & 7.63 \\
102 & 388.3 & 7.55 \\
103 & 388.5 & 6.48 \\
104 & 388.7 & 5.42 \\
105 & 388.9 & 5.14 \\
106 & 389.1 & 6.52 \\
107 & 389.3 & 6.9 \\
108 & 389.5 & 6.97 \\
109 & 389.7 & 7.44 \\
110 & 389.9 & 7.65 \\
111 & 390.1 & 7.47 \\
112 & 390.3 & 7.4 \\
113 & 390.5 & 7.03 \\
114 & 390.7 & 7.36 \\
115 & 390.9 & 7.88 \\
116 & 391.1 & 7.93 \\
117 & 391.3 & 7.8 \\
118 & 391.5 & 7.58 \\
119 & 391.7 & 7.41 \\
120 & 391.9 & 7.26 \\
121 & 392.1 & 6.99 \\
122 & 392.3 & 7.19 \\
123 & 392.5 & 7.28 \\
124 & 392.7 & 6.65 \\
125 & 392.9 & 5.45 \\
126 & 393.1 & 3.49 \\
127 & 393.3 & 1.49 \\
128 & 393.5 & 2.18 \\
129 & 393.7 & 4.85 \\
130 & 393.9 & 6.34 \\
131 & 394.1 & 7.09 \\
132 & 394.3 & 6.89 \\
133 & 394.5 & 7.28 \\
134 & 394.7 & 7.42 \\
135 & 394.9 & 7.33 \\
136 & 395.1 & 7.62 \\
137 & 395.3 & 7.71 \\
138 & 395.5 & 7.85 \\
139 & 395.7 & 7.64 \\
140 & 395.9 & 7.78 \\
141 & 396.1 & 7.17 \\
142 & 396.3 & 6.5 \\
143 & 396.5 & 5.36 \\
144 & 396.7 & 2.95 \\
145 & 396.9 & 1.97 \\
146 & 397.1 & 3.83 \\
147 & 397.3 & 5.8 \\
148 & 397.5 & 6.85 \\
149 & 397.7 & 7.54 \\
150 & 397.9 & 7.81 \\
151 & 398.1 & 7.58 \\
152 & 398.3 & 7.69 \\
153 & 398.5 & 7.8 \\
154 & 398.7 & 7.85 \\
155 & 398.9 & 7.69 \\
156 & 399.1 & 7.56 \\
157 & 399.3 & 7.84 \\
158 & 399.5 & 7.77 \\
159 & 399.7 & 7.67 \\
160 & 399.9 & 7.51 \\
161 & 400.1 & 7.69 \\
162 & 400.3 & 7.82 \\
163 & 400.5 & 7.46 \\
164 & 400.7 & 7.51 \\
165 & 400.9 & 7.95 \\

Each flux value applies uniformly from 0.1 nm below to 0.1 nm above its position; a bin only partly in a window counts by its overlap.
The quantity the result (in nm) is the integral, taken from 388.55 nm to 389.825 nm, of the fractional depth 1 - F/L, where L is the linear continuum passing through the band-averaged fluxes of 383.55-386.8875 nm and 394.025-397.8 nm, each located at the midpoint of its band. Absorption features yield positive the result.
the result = 0.09 nm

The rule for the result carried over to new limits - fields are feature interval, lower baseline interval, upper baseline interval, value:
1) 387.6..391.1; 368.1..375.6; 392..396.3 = -0.35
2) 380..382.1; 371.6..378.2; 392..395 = -0.39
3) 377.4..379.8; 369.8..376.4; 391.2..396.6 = -0.35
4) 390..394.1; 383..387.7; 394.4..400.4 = 0.37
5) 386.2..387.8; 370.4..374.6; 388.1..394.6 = -0.24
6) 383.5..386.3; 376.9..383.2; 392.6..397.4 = -0.14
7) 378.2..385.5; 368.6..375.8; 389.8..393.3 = -0.43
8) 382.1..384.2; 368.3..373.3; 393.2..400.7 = 0.11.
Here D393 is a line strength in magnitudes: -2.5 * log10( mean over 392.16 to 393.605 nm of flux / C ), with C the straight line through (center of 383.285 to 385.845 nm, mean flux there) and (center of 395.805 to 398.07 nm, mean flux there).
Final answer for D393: 0.26 mag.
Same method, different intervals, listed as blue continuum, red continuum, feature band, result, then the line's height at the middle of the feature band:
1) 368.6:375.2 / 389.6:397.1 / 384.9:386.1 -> -0.15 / 6.43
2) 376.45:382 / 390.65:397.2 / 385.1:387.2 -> -0.10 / 6.78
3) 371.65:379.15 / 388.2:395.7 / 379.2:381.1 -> -0.07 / 6.72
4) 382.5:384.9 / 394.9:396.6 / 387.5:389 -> 0.02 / 6.78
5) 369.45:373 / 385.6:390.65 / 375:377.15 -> 0.00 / 6.69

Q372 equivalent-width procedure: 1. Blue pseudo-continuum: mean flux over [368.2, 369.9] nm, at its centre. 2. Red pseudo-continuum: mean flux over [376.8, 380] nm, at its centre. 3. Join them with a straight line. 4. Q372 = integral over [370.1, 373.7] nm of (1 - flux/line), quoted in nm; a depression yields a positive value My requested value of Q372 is 0.23 nm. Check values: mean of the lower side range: 6.7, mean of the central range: 6.36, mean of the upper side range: 7.04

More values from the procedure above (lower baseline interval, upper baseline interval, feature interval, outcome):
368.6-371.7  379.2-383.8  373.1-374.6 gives 0.109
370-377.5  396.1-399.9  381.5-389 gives -0.494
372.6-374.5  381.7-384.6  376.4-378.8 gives -0.265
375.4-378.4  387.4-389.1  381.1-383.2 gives -0.011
